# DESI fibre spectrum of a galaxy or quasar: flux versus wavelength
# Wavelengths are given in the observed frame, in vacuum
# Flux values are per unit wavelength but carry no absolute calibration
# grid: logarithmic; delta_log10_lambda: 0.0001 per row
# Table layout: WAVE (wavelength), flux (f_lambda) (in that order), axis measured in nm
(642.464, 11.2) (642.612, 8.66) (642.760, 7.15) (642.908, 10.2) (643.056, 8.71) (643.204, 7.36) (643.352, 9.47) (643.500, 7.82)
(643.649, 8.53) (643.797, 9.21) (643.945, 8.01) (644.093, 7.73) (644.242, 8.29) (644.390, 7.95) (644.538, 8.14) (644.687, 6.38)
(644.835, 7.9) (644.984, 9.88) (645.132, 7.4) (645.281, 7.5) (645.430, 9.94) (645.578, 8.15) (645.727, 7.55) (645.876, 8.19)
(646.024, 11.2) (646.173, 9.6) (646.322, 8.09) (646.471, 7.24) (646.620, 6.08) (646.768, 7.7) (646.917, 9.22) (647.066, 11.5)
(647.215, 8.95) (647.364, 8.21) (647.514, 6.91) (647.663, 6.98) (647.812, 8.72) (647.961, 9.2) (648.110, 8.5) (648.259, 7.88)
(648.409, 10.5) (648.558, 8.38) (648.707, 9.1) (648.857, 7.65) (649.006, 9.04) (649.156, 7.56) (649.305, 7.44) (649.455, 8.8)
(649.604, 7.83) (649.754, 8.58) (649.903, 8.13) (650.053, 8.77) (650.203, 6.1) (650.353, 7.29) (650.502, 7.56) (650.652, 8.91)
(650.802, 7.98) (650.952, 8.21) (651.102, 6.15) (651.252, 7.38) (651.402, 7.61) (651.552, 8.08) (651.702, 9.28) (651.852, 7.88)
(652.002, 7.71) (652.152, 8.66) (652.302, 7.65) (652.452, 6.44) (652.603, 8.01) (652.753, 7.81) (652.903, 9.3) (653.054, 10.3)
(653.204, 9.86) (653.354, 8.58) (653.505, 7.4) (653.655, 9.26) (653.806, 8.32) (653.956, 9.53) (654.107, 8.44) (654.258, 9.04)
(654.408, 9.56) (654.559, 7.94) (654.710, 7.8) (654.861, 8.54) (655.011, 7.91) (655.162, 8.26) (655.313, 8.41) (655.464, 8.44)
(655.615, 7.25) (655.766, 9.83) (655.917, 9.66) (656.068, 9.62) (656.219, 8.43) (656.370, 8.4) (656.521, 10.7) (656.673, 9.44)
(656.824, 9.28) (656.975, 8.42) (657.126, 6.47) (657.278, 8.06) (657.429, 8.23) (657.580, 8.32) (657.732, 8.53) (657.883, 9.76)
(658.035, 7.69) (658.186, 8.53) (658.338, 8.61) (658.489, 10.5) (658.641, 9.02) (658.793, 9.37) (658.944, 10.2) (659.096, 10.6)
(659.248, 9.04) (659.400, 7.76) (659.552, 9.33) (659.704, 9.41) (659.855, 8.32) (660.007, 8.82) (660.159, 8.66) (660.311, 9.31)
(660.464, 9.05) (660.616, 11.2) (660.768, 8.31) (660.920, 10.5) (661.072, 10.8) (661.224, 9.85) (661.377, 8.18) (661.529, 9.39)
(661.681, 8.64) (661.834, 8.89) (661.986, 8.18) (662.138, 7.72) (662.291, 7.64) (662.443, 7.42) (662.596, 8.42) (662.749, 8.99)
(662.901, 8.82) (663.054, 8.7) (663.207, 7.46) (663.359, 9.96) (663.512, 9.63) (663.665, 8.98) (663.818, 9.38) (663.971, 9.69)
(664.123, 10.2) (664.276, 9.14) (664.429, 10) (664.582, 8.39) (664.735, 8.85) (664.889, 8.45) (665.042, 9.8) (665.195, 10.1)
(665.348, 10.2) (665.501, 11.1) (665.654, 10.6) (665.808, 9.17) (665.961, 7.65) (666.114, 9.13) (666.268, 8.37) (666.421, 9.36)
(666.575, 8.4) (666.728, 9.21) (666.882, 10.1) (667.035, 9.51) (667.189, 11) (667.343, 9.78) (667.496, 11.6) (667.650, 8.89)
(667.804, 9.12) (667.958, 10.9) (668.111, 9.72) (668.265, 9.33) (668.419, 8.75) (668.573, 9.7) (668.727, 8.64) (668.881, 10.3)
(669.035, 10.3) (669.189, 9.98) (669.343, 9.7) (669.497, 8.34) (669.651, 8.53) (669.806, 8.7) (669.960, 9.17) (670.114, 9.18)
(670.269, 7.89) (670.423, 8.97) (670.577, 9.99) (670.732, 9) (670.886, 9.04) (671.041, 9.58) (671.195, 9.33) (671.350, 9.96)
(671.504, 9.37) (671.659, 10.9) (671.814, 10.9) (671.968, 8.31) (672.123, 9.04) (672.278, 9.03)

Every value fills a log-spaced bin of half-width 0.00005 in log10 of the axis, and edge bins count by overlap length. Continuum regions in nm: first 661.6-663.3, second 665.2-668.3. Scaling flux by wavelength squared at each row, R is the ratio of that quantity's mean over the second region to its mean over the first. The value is 1.18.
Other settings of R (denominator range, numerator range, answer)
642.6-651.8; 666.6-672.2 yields 1.23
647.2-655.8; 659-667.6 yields 1.16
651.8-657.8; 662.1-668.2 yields 1.12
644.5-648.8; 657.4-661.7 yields 1.13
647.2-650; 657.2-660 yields 1.11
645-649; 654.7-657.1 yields 1.06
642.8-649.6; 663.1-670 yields 1.20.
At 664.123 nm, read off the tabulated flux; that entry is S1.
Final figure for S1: 10.2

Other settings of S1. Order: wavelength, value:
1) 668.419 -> 8.75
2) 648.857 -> 7.65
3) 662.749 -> 8.99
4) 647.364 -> 8.21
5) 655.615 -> 7.25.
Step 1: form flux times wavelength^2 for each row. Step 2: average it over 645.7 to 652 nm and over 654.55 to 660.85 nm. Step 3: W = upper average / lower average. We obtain 1.11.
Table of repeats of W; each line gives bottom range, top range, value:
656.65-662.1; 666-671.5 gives 1.07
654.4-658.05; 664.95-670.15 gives 1.15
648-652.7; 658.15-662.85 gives 1.16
